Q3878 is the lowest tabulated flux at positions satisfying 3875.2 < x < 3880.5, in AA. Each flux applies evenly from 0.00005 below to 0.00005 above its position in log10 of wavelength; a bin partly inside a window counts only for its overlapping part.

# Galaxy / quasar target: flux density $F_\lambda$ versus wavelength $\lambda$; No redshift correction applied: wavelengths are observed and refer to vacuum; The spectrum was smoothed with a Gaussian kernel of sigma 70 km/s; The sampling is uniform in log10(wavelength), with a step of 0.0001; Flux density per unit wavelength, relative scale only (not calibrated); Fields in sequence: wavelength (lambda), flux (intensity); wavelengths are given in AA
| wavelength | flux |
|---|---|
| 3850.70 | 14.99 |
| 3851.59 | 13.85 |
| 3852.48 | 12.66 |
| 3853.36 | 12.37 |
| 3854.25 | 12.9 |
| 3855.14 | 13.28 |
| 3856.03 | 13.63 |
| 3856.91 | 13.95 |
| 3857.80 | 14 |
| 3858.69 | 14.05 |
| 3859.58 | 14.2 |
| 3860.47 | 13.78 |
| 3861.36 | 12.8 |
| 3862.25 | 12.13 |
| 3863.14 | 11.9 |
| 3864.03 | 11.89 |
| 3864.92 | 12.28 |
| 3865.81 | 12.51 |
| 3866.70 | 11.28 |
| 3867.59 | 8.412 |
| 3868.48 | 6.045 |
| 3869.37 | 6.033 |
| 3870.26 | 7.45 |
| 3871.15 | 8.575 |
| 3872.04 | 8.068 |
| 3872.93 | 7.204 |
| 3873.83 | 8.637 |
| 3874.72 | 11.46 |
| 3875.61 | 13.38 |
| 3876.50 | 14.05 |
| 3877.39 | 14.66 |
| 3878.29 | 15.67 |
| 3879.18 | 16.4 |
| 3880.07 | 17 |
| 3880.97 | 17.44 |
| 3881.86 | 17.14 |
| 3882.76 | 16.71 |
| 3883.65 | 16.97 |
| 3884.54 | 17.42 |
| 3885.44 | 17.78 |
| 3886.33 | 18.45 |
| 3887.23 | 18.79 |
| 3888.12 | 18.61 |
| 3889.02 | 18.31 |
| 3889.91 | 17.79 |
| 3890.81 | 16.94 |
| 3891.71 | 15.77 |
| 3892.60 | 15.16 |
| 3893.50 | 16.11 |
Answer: 13.38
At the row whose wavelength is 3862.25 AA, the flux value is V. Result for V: 12.13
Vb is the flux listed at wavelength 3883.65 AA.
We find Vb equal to 16.97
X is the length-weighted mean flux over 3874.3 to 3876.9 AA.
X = 13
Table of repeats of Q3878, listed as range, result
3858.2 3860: 14.05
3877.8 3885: 15.67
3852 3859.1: 12.37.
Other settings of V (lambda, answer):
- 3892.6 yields 15.16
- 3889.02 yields 18.31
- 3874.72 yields 11.46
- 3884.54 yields 17.42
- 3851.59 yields 13.85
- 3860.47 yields 13.78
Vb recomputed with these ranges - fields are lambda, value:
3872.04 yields 8.068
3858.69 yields 14.05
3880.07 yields 17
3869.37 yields 6.033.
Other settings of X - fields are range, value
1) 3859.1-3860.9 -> 14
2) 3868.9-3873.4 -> 7.46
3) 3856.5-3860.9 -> 14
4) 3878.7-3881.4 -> 16.9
